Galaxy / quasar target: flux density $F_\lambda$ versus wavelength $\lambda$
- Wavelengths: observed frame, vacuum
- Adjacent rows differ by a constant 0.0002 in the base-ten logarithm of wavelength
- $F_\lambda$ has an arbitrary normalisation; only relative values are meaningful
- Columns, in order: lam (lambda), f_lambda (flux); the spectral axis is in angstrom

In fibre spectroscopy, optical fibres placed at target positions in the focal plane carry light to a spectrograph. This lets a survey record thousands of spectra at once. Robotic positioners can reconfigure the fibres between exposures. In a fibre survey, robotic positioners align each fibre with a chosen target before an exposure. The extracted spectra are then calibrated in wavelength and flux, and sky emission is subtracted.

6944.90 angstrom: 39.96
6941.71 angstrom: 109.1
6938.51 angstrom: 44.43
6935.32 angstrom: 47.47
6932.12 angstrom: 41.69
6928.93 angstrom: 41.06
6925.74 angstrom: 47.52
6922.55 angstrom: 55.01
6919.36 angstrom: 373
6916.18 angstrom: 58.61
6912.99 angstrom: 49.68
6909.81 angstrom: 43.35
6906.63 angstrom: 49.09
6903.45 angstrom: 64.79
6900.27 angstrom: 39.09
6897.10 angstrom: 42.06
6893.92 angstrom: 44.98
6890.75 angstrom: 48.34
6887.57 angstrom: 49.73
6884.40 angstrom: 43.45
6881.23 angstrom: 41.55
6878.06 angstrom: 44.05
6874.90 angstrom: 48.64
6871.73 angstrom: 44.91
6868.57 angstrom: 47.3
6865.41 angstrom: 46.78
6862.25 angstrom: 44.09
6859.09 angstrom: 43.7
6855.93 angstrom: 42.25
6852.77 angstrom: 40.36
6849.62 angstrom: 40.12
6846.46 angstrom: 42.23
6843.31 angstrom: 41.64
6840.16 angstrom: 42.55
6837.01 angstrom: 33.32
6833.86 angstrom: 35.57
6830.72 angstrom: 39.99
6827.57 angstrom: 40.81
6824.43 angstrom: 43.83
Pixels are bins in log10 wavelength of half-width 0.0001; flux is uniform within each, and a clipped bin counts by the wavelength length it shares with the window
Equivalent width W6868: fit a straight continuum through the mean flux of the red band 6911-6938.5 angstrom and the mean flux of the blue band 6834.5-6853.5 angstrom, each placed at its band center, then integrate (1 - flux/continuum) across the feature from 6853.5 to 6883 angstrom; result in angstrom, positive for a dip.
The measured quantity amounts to 4.8 angstrom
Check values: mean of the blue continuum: 39.8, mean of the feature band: 44.7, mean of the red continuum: 86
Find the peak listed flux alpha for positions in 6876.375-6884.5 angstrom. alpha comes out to 44.05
